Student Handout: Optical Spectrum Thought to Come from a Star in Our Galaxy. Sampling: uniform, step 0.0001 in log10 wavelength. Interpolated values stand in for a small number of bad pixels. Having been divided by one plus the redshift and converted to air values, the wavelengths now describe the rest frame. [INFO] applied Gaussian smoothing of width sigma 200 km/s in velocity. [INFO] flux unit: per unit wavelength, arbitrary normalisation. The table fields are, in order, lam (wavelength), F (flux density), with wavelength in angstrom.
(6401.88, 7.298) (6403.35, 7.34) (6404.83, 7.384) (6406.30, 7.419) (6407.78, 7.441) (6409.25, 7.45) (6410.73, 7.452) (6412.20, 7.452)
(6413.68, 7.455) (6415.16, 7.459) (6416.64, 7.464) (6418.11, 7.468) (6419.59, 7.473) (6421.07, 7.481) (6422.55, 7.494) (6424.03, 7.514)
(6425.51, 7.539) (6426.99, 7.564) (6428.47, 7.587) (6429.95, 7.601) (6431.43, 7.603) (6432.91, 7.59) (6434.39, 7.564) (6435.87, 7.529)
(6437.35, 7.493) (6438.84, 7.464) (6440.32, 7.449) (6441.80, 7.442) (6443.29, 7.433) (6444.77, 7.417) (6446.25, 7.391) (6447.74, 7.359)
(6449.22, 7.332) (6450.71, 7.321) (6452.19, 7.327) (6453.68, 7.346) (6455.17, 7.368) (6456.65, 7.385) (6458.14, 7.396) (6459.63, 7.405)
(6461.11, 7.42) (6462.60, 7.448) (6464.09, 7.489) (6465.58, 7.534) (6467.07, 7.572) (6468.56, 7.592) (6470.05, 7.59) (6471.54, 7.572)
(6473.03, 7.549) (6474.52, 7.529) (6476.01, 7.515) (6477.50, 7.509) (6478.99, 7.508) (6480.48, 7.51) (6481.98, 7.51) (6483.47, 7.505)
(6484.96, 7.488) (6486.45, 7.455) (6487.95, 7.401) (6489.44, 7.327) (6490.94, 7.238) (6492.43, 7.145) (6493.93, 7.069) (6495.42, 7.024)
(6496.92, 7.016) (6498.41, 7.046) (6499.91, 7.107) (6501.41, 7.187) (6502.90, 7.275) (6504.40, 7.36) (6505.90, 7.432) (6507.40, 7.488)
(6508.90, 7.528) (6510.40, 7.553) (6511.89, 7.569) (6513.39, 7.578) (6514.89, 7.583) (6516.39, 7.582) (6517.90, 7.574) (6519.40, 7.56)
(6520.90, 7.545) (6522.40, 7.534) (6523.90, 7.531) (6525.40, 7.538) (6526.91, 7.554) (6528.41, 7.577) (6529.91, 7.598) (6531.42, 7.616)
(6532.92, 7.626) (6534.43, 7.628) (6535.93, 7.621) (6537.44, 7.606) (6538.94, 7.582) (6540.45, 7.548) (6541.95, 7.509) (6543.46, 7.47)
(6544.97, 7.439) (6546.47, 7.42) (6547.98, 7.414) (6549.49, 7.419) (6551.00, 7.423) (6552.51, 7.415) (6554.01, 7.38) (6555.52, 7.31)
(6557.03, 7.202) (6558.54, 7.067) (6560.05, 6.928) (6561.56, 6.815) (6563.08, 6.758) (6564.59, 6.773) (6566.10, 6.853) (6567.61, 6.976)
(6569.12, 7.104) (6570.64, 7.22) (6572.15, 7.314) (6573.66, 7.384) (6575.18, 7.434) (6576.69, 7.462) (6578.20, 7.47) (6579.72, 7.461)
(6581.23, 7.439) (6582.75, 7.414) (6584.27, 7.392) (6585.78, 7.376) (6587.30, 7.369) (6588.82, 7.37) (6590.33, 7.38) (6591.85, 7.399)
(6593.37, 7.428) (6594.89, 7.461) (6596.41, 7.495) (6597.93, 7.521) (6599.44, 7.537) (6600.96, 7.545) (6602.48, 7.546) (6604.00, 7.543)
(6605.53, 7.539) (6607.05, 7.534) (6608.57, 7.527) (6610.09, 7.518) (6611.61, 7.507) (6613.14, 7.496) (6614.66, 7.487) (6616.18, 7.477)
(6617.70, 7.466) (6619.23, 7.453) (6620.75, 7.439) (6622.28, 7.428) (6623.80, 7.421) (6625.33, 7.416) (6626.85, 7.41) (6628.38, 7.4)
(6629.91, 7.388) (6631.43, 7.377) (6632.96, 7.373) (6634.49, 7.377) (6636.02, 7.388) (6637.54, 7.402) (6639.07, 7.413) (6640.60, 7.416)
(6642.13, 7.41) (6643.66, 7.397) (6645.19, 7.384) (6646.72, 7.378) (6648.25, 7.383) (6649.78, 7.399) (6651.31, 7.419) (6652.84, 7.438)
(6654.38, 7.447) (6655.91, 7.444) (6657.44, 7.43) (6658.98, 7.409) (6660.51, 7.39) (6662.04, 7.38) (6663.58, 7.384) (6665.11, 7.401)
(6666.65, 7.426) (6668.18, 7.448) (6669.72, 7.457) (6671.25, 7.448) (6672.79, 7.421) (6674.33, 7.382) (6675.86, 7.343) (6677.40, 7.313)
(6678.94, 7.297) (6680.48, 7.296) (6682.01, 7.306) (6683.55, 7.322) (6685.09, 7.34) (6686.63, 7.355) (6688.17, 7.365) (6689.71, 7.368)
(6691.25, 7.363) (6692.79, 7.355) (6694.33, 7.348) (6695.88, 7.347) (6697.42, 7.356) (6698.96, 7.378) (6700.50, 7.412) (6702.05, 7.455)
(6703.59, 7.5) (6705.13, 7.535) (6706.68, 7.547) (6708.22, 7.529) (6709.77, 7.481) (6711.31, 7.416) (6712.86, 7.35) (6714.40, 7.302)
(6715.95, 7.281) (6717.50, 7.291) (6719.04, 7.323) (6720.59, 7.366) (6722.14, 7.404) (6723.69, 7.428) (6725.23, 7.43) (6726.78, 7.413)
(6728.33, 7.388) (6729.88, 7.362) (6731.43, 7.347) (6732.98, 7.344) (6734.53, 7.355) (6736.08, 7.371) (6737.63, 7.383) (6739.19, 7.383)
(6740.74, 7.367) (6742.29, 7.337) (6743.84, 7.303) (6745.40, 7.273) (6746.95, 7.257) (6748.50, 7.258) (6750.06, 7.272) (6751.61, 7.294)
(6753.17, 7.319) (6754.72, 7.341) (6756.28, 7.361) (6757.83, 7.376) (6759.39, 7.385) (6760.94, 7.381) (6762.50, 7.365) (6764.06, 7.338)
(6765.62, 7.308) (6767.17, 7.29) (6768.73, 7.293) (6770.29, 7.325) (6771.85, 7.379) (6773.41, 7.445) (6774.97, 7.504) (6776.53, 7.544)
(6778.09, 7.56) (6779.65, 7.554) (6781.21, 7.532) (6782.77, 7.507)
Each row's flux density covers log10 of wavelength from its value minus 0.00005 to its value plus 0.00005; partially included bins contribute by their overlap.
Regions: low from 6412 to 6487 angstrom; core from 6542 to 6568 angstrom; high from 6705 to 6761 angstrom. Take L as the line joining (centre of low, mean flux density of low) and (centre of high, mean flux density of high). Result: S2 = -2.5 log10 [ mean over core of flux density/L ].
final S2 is 0.04 mag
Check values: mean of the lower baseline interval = 7.48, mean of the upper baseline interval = 7.36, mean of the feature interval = 7.19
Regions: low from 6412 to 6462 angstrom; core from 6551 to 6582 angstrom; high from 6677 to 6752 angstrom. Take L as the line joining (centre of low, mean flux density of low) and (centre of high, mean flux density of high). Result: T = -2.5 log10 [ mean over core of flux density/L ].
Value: 0.03 mag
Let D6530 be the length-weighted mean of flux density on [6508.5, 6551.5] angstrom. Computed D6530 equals 7.54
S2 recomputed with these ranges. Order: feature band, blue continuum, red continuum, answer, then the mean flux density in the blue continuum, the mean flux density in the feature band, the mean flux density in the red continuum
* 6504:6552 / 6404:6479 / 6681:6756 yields -0.013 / 7.47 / 7.53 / 7.37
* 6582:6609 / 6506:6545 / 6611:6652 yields 0.000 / 7.56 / 7.46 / 7.42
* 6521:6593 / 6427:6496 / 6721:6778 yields 0.007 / 7.44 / 7.37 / 7.36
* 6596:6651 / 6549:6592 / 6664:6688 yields -0.020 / 7.25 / 7.45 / 7.37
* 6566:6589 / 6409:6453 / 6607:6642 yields 0.018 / 7.47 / 7.33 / 7.44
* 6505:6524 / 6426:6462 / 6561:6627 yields -0.018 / 7.45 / 7.54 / 7.37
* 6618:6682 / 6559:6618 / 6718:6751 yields -0.007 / 7.35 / 7.4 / 7.35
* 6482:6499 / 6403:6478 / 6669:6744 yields 0.028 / 7.47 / 7.26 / 7.38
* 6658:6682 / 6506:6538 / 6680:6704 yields 0.001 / 7.57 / 7.38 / 7.37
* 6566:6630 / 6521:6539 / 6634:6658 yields 0.009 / 7.58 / 7.42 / 7.41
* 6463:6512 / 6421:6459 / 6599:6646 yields 0.009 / 7.46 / 7.4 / 7.45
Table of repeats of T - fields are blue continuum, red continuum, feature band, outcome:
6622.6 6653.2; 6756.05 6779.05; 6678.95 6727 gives 0.00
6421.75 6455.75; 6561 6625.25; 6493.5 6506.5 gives 0.04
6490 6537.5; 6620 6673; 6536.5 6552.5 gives -0.01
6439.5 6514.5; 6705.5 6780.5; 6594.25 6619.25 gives -0.02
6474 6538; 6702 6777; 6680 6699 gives 0.01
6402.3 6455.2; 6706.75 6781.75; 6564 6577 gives 0.04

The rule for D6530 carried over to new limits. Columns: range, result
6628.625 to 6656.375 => 7.4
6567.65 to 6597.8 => 7.38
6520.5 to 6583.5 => 7.37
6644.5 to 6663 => 7.41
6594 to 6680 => 7.43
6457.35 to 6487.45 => 7.5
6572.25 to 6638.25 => 7.45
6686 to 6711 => 7.42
